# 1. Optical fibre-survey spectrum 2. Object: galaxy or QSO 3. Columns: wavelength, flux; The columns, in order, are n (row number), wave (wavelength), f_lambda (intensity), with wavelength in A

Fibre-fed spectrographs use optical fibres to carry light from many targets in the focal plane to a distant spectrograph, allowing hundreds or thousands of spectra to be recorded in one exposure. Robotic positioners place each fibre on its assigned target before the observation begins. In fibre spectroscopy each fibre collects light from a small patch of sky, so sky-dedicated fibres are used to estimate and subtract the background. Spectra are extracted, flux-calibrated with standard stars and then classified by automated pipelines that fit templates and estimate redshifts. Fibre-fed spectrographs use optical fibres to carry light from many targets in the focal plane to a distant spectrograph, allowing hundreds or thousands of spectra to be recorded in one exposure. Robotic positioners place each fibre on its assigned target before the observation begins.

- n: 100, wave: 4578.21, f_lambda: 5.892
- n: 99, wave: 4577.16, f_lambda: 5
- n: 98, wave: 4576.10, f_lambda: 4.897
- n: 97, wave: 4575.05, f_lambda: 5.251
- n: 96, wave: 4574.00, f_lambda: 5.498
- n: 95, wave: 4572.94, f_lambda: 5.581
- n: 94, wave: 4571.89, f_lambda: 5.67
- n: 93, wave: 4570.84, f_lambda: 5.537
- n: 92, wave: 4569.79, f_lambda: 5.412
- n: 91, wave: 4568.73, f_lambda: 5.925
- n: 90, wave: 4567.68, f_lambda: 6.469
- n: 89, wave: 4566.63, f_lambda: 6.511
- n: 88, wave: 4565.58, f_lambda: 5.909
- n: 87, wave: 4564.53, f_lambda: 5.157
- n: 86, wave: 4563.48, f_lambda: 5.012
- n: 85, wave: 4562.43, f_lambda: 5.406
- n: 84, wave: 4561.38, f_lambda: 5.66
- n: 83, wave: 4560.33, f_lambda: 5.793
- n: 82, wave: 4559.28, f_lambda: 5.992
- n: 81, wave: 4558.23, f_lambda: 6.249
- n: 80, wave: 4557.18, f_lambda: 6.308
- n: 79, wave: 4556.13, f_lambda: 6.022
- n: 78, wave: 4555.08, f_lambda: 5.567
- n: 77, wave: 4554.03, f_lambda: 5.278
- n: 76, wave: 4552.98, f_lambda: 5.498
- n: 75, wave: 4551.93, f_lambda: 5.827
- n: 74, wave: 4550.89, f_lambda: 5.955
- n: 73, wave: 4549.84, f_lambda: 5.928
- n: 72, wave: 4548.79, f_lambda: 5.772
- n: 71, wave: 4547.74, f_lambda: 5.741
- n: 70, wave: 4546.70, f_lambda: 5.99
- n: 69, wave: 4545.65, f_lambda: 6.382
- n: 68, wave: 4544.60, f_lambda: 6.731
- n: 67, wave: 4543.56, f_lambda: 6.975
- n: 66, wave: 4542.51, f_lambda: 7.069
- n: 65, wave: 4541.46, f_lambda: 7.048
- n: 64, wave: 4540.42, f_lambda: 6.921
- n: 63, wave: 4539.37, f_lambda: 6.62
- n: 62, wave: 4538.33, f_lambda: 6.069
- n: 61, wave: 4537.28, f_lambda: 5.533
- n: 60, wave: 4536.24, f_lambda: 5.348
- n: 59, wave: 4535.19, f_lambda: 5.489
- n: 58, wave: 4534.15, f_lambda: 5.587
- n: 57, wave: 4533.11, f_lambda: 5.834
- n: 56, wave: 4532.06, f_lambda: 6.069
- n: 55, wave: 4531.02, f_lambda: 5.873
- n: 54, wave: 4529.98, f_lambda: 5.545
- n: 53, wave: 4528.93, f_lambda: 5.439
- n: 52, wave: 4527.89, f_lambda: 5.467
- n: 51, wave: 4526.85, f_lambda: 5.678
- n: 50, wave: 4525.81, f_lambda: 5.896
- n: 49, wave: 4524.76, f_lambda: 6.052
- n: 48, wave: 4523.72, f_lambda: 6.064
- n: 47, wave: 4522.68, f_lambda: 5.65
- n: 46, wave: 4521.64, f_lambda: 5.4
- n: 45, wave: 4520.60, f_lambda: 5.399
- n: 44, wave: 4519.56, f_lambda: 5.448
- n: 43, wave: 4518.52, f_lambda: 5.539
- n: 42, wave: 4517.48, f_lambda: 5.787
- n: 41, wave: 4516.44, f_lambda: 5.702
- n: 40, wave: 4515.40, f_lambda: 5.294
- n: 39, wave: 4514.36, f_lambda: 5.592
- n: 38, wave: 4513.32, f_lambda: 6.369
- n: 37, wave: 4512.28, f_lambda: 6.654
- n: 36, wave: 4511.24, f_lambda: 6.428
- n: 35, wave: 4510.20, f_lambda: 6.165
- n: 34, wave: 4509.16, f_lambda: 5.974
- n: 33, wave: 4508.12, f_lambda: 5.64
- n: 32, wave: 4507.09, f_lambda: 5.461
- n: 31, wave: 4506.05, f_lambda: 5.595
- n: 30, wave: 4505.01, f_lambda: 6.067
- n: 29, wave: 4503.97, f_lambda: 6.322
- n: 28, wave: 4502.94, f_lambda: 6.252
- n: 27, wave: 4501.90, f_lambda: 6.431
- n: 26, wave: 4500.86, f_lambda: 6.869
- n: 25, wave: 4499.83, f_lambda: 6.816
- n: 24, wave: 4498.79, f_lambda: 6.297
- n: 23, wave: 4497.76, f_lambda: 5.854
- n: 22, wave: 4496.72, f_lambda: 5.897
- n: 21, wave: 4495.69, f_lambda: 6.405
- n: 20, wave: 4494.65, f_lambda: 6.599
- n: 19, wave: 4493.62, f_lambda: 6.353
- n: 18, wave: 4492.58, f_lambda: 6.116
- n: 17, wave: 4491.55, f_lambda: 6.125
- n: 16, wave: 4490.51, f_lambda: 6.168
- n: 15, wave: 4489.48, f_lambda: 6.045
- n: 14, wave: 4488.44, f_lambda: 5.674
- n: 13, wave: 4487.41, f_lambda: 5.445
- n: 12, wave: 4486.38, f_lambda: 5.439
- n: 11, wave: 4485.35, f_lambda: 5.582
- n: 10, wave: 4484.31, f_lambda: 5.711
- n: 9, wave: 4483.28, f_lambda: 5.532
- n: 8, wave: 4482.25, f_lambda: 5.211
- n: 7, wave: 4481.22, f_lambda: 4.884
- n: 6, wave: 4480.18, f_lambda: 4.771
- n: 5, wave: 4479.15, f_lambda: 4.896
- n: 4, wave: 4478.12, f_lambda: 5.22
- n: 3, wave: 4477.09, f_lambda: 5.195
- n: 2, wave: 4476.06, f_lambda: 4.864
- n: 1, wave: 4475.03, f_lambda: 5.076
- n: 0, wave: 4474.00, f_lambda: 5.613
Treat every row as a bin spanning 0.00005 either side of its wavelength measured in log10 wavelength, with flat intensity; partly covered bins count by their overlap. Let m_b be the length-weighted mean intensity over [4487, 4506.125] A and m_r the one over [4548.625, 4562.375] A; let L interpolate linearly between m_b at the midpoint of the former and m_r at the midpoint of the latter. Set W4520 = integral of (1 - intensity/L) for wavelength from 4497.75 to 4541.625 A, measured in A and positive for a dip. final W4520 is 0.8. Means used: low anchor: 6.19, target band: 5.94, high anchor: 5.82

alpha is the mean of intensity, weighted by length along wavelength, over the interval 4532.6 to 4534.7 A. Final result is 5.73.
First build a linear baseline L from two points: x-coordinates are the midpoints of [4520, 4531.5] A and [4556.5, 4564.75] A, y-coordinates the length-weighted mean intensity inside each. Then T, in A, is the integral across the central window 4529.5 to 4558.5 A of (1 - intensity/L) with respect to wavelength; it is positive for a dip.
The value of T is -1.7 A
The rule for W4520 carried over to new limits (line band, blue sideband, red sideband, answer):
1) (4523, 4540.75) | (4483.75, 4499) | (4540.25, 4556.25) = 0.8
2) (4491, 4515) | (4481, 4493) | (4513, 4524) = -2.2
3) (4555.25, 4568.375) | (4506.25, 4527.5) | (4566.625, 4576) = -0.4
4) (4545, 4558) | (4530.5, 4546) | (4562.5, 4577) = 0.2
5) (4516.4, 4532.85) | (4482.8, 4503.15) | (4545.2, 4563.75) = 0.7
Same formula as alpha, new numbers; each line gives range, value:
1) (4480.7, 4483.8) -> 5.21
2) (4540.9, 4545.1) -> 6.96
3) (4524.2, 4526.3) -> 5.96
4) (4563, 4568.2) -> 5.82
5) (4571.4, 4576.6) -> 5.38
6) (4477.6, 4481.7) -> 4.94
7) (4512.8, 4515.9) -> 5.75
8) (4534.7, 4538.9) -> 5.62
